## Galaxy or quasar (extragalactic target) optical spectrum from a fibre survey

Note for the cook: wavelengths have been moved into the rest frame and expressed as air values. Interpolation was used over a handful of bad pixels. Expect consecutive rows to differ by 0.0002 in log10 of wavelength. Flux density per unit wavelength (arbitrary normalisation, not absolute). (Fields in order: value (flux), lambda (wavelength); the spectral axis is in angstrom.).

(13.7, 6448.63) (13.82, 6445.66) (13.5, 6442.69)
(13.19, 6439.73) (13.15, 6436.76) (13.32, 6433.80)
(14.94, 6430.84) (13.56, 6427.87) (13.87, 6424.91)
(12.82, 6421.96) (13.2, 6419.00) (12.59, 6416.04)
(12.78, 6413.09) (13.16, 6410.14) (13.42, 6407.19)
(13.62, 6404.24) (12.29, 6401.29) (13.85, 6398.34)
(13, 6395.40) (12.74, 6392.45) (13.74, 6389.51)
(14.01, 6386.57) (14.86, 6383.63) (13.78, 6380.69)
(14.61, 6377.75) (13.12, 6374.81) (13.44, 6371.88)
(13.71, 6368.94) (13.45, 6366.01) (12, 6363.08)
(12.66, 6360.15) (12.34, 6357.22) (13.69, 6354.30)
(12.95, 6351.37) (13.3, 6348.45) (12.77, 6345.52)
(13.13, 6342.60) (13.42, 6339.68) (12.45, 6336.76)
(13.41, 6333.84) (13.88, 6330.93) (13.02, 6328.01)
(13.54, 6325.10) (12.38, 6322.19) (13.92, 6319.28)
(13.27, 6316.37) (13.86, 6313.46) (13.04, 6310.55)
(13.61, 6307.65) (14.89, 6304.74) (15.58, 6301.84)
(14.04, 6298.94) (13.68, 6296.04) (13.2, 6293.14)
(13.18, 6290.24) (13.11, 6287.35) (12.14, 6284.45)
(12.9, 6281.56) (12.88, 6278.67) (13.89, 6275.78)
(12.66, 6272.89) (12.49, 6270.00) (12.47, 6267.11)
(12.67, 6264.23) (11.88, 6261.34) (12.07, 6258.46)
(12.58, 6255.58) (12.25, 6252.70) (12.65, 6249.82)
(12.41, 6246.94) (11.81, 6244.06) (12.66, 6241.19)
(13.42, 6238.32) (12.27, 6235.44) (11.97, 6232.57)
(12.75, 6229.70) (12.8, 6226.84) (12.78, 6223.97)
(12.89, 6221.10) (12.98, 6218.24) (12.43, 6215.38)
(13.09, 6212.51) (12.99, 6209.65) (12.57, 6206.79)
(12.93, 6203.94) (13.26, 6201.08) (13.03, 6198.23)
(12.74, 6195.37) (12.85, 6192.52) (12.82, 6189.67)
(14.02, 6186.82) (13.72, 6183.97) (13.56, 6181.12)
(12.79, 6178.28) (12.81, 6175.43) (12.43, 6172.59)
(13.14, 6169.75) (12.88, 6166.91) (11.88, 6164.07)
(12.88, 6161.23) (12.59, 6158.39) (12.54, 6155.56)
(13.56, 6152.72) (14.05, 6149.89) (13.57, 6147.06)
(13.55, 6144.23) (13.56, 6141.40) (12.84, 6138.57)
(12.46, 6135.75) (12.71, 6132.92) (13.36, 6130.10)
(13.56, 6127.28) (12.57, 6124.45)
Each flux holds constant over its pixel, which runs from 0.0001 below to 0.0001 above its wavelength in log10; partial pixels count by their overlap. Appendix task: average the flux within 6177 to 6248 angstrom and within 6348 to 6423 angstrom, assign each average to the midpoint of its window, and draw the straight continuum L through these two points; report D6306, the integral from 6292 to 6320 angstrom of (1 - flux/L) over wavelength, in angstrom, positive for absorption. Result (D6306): -1.8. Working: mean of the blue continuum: 12.9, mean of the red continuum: 13.3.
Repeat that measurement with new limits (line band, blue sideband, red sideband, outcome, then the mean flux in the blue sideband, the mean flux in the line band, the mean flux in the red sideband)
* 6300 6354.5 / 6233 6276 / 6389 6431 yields -2.7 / 12.5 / 13.5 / 13.2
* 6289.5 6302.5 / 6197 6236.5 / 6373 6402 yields -0.7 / 12.8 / 13.9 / 13.6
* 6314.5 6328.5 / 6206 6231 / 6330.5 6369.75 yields -0.3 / 12.8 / 13.3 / 13.1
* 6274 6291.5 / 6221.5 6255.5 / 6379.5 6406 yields -0.3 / 12.5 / 13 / 13.5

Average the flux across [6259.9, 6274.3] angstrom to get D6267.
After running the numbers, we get 12.4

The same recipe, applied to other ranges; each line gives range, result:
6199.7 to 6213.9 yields 13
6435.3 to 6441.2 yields 13.2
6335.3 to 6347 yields 12.9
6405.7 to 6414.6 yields 13.1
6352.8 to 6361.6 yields 12.9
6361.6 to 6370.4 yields 13.1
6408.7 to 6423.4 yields 12.9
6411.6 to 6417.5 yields 12.7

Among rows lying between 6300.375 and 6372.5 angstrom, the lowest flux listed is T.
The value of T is 12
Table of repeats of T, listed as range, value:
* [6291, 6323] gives 12.38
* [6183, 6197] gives 12.74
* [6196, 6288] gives 11.81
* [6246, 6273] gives 11.88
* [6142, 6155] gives 13.55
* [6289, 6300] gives 13.18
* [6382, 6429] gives 12.29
